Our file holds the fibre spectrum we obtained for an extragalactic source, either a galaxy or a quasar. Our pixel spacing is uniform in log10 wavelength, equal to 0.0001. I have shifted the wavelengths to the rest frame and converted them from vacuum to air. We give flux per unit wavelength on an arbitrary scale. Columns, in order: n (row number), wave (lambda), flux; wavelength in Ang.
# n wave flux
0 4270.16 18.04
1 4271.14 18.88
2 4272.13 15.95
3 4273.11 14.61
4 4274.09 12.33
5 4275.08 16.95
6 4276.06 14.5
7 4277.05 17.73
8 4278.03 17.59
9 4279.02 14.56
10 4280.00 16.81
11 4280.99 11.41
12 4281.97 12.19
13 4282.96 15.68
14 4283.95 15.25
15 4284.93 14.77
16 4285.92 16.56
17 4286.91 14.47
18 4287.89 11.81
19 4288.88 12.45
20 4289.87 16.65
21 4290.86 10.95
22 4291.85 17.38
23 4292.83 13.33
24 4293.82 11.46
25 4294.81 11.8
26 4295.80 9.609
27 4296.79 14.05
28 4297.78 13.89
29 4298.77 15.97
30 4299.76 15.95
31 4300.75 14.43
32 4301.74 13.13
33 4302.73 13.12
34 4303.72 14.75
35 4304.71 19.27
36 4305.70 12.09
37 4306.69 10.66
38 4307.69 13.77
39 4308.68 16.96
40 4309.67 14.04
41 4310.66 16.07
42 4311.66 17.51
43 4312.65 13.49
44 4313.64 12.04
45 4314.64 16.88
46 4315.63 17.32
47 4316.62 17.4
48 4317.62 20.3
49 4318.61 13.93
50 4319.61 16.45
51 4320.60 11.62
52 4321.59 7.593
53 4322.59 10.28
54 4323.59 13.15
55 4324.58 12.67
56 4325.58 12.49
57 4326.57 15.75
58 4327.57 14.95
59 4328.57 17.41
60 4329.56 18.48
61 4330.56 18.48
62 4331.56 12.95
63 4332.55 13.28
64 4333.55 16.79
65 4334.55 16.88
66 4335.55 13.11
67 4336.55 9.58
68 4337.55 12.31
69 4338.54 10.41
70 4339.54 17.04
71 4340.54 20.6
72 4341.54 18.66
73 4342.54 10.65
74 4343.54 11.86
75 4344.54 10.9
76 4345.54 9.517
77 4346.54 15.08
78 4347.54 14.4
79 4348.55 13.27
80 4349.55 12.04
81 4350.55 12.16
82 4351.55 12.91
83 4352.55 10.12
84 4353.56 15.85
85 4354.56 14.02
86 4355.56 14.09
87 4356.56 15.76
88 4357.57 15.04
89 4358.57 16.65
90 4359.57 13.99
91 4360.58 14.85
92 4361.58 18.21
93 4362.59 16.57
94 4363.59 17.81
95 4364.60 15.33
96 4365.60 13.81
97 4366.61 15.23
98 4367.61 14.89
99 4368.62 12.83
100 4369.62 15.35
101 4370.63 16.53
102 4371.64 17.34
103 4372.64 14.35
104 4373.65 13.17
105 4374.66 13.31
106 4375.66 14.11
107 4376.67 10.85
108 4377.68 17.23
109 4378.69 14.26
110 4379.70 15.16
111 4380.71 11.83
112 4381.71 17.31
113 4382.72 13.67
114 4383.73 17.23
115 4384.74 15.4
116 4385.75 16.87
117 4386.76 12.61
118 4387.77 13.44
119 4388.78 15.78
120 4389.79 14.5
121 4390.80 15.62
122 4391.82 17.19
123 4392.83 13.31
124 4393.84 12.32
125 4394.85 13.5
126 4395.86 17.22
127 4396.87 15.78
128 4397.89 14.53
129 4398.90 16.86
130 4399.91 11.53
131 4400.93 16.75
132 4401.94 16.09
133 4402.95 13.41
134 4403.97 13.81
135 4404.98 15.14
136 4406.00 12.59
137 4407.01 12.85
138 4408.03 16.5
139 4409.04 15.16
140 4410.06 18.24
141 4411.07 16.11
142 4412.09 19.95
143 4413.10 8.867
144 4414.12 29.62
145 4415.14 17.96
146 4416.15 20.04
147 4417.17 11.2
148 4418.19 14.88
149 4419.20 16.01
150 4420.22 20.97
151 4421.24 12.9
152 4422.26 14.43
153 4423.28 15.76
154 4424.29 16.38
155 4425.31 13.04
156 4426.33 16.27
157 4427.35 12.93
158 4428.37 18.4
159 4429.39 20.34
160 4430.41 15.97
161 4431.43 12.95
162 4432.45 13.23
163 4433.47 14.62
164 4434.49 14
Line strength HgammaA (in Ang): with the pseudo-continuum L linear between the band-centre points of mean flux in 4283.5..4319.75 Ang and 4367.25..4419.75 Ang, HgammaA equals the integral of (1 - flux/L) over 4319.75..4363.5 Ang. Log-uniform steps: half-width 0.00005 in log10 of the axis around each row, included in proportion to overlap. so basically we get 2.3 Ang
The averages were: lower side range 14.6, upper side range 15.2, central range 14.1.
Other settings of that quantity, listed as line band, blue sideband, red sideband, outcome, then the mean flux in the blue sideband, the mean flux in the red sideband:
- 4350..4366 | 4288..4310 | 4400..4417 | 0.3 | 13.9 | 16.2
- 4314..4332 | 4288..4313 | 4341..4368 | -0.9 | 14.1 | 14.2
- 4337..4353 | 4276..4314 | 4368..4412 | 1.5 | 14.3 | 14.9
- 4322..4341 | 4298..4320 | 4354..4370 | 0.9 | 15.2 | 15.3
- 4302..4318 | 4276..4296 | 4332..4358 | -1.5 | 14.2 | 13.7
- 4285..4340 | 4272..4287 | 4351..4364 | 2.9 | 15.1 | 15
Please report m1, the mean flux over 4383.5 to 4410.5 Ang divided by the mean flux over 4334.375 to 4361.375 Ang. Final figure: 1.08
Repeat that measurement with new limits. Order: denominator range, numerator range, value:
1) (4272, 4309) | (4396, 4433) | 1.10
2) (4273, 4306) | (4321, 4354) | 0.95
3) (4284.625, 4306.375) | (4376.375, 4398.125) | 1.06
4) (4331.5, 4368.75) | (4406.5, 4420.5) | 1.19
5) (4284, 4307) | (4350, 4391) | 1.06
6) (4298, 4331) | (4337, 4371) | 0.97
